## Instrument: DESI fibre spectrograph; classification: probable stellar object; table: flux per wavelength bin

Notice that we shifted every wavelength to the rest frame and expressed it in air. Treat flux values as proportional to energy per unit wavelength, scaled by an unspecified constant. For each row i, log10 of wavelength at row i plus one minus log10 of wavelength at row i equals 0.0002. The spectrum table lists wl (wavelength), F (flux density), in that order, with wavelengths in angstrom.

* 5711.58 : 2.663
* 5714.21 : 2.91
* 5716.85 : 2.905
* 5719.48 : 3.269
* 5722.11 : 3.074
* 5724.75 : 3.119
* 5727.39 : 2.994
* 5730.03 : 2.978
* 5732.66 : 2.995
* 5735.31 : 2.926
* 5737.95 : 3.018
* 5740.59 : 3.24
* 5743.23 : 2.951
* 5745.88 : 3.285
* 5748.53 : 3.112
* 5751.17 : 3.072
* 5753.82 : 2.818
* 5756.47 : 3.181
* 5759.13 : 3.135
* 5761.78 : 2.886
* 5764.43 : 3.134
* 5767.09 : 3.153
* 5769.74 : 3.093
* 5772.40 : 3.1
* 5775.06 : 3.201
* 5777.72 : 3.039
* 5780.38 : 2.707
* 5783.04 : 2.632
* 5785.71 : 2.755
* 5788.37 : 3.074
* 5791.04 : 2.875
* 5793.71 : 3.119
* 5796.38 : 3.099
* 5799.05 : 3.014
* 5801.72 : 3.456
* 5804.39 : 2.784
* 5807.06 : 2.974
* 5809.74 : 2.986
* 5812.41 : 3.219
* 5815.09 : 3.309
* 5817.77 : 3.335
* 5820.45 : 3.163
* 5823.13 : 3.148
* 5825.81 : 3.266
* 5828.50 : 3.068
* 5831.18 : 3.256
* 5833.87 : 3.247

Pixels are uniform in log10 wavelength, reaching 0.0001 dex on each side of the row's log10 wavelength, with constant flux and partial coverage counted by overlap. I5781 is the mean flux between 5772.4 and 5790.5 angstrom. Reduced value 2.91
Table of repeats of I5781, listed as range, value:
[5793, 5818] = 3.12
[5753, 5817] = 3.04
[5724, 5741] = 3.03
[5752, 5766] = 3.03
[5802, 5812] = 3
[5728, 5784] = 3.03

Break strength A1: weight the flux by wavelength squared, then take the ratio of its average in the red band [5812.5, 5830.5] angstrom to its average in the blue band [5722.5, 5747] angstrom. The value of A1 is 1.08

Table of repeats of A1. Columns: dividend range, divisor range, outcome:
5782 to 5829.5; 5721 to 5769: 1.03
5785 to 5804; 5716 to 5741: 1.02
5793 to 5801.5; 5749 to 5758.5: 1.04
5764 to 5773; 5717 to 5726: 1.02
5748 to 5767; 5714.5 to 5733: 1.02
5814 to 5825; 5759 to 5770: 1.07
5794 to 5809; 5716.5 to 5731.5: 1.03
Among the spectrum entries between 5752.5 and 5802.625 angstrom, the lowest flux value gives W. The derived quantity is 2.632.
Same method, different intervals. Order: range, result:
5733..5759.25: 2.818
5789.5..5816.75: 2.784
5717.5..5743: 2.926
